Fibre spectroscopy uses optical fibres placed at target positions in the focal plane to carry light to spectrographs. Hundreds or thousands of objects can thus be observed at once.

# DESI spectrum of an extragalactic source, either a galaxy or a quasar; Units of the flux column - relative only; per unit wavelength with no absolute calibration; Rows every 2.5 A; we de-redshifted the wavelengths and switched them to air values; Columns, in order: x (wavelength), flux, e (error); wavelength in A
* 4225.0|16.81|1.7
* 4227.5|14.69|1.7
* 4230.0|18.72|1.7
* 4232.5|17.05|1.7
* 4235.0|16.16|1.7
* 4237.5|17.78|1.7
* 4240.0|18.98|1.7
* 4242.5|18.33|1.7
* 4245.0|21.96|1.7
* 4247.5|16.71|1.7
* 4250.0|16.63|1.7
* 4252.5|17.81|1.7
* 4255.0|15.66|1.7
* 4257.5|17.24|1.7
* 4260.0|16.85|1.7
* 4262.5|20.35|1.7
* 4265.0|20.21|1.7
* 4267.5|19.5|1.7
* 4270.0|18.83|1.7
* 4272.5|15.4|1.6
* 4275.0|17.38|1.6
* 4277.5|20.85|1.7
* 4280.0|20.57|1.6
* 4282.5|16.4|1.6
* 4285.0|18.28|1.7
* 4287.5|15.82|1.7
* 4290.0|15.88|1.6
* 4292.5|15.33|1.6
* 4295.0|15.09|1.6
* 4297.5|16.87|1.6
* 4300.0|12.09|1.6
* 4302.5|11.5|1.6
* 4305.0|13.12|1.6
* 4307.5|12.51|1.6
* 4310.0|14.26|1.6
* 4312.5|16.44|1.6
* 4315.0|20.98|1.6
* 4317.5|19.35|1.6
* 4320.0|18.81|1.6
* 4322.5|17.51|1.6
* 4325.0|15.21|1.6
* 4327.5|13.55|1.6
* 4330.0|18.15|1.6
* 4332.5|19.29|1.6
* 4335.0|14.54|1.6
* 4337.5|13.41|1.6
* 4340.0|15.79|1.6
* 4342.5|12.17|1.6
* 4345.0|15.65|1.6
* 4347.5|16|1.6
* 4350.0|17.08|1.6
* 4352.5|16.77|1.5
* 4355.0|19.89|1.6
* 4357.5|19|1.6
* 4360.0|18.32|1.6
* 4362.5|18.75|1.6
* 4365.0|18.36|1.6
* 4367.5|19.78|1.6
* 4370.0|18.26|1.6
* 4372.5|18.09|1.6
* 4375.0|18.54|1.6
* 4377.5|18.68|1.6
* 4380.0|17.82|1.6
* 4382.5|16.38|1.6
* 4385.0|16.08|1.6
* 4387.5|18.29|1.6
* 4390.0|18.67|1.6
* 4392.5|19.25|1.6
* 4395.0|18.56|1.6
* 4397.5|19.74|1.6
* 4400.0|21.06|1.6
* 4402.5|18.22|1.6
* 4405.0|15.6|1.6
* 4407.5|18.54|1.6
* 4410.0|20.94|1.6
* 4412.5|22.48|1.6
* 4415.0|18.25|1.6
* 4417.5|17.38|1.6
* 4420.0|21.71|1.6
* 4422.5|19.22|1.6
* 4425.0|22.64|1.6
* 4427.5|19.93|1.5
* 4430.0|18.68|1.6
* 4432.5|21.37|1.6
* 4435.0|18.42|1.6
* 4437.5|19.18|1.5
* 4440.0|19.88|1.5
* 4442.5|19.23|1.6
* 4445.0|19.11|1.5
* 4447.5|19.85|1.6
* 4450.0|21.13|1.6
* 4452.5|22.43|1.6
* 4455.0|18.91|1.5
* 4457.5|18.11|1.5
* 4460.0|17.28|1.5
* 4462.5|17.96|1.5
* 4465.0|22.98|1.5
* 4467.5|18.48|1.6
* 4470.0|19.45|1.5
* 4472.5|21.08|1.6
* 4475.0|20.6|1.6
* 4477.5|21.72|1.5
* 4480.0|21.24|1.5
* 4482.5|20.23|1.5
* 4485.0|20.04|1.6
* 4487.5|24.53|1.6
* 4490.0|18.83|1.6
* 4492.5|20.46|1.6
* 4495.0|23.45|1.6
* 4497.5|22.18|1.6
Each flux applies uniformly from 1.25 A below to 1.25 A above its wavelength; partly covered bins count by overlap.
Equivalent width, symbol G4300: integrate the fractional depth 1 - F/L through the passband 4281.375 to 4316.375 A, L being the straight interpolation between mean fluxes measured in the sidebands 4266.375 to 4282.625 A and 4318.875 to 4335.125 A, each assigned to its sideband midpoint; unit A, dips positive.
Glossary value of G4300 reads 4.8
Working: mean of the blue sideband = 18.6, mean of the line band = 15.3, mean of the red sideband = 16.9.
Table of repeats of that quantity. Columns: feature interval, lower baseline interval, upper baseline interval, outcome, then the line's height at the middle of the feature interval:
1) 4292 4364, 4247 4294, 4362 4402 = 7.9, 18.1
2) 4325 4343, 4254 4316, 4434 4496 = 2.3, 17.6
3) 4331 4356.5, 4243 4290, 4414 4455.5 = 3.8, 18.9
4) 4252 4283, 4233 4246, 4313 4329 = -0.2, 18.2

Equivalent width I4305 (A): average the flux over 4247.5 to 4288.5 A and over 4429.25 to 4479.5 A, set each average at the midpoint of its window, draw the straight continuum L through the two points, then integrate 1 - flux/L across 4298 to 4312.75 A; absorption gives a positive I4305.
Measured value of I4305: 4.1 A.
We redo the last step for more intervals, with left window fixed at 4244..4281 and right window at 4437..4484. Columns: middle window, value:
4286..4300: 2.3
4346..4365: 1.1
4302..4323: 2.9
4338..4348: 2.3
